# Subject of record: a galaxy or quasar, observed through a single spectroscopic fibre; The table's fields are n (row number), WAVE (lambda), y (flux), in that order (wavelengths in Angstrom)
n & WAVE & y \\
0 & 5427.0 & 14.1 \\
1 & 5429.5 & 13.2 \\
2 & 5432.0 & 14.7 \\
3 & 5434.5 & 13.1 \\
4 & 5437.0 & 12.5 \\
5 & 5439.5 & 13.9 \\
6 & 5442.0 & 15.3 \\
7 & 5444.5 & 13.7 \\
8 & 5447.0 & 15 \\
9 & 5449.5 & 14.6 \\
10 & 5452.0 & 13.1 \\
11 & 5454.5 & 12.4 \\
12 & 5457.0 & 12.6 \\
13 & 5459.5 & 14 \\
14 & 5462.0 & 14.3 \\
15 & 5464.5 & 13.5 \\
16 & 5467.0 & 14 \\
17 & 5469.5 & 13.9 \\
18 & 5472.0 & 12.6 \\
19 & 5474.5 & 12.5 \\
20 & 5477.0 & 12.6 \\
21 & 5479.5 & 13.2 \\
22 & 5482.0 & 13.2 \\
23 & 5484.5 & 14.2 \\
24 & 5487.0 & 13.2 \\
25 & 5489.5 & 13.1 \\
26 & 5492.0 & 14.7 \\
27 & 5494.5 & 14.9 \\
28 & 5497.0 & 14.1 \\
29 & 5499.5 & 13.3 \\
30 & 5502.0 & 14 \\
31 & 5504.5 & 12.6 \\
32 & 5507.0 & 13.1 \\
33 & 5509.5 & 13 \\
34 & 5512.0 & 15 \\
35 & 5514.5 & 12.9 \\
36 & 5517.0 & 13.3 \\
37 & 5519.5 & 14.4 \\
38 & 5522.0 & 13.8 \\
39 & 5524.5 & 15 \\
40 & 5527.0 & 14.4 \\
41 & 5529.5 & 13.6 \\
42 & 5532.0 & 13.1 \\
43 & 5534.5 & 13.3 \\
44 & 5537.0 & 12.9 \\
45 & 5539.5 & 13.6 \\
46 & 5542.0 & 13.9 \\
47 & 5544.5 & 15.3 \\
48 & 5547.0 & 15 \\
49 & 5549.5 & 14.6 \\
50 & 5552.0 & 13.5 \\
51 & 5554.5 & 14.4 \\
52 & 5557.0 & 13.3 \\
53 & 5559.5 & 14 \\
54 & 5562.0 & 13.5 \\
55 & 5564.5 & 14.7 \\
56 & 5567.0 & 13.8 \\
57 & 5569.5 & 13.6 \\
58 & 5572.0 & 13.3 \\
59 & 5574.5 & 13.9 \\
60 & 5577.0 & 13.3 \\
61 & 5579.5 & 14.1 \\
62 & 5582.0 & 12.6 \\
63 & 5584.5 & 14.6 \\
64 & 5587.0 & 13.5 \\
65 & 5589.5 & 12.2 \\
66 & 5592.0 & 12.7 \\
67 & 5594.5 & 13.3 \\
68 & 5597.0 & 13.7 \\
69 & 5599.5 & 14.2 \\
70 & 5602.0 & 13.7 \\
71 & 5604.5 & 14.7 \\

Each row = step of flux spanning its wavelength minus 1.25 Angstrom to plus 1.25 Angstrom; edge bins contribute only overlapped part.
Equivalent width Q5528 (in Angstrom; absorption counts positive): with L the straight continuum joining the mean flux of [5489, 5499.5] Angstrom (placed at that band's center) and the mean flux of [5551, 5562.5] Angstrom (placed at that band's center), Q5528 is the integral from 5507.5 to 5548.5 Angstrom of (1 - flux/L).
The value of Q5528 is 0.2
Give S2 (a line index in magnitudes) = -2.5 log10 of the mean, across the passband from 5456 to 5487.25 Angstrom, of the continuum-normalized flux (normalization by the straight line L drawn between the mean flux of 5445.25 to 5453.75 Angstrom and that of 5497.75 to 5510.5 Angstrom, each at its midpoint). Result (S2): 0.03 mag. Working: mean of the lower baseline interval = 14.1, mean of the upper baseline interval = 13.2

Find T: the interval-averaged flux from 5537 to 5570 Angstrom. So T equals 14.1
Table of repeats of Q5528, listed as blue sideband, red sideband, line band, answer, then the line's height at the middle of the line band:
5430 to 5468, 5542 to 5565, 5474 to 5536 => 1.7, 14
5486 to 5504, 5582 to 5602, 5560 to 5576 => -0.3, 13.5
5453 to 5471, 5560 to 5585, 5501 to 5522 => 0.1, 13.6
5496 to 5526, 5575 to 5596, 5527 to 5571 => -1.3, 13.5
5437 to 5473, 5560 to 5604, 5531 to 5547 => -0.2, 13.6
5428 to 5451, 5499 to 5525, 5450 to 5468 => 0.6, 13.9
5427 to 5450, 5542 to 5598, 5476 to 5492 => 0.6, 13.9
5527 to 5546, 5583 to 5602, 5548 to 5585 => -0.6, 13.6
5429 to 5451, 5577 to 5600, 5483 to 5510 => 0.2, 13.8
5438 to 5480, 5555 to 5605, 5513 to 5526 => -0.3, 13.6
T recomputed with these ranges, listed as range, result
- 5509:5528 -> 14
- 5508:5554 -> 13.9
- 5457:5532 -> 13.6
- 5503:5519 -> 13.4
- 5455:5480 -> 13.3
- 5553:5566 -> 14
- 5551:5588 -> 13.7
